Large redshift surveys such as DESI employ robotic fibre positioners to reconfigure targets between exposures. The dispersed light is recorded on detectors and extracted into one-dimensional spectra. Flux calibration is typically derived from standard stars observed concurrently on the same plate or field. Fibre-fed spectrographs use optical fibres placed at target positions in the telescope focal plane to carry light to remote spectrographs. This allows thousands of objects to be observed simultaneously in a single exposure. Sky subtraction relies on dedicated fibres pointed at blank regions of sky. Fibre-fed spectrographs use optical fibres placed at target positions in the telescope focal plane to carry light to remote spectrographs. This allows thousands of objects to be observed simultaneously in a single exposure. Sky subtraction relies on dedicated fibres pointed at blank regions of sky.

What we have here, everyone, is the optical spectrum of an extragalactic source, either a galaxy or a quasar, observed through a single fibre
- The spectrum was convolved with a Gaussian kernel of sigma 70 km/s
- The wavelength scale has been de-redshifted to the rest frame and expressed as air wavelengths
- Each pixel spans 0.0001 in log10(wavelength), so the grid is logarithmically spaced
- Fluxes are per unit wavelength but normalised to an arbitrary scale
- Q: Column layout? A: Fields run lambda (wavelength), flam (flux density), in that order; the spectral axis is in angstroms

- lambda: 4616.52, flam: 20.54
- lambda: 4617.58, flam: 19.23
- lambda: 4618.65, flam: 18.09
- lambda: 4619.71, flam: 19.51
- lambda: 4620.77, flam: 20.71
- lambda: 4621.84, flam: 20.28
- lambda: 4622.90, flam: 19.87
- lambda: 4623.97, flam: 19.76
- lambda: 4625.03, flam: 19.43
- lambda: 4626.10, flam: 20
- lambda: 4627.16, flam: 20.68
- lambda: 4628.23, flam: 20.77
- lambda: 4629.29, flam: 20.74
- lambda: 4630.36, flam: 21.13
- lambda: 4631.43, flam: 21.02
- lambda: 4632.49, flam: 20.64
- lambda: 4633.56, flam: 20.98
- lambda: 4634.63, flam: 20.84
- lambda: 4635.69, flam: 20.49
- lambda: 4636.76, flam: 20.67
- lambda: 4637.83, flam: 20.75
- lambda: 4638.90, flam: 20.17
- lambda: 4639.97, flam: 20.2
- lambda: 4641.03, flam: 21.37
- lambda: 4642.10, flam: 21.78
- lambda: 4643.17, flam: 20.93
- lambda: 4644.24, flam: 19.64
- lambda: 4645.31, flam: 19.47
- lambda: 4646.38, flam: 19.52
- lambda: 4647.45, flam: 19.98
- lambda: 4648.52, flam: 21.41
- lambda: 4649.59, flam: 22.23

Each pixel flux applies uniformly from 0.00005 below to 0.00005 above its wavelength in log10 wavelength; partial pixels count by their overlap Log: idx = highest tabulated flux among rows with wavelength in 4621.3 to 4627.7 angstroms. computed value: 20.68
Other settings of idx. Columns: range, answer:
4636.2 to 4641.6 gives 21.37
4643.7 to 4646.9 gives 19.64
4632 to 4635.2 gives 20.98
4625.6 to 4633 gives 21.13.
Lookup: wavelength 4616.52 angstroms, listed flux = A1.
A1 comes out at 20.54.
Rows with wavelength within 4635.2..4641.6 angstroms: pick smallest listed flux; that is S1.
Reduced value 20.17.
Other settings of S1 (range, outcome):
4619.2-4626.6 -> 19.43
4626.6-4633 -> 20.64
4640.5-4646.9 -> 19.47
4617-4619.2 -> 18.09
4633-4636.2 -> 20.49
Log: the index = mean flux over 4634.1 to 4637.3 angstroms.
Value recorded 20.7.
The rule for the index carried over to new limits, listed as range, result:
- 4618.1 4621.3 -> 19.4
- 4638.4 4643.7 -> 20.9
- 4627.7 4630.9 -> 20.9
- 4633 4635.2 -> 20.9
